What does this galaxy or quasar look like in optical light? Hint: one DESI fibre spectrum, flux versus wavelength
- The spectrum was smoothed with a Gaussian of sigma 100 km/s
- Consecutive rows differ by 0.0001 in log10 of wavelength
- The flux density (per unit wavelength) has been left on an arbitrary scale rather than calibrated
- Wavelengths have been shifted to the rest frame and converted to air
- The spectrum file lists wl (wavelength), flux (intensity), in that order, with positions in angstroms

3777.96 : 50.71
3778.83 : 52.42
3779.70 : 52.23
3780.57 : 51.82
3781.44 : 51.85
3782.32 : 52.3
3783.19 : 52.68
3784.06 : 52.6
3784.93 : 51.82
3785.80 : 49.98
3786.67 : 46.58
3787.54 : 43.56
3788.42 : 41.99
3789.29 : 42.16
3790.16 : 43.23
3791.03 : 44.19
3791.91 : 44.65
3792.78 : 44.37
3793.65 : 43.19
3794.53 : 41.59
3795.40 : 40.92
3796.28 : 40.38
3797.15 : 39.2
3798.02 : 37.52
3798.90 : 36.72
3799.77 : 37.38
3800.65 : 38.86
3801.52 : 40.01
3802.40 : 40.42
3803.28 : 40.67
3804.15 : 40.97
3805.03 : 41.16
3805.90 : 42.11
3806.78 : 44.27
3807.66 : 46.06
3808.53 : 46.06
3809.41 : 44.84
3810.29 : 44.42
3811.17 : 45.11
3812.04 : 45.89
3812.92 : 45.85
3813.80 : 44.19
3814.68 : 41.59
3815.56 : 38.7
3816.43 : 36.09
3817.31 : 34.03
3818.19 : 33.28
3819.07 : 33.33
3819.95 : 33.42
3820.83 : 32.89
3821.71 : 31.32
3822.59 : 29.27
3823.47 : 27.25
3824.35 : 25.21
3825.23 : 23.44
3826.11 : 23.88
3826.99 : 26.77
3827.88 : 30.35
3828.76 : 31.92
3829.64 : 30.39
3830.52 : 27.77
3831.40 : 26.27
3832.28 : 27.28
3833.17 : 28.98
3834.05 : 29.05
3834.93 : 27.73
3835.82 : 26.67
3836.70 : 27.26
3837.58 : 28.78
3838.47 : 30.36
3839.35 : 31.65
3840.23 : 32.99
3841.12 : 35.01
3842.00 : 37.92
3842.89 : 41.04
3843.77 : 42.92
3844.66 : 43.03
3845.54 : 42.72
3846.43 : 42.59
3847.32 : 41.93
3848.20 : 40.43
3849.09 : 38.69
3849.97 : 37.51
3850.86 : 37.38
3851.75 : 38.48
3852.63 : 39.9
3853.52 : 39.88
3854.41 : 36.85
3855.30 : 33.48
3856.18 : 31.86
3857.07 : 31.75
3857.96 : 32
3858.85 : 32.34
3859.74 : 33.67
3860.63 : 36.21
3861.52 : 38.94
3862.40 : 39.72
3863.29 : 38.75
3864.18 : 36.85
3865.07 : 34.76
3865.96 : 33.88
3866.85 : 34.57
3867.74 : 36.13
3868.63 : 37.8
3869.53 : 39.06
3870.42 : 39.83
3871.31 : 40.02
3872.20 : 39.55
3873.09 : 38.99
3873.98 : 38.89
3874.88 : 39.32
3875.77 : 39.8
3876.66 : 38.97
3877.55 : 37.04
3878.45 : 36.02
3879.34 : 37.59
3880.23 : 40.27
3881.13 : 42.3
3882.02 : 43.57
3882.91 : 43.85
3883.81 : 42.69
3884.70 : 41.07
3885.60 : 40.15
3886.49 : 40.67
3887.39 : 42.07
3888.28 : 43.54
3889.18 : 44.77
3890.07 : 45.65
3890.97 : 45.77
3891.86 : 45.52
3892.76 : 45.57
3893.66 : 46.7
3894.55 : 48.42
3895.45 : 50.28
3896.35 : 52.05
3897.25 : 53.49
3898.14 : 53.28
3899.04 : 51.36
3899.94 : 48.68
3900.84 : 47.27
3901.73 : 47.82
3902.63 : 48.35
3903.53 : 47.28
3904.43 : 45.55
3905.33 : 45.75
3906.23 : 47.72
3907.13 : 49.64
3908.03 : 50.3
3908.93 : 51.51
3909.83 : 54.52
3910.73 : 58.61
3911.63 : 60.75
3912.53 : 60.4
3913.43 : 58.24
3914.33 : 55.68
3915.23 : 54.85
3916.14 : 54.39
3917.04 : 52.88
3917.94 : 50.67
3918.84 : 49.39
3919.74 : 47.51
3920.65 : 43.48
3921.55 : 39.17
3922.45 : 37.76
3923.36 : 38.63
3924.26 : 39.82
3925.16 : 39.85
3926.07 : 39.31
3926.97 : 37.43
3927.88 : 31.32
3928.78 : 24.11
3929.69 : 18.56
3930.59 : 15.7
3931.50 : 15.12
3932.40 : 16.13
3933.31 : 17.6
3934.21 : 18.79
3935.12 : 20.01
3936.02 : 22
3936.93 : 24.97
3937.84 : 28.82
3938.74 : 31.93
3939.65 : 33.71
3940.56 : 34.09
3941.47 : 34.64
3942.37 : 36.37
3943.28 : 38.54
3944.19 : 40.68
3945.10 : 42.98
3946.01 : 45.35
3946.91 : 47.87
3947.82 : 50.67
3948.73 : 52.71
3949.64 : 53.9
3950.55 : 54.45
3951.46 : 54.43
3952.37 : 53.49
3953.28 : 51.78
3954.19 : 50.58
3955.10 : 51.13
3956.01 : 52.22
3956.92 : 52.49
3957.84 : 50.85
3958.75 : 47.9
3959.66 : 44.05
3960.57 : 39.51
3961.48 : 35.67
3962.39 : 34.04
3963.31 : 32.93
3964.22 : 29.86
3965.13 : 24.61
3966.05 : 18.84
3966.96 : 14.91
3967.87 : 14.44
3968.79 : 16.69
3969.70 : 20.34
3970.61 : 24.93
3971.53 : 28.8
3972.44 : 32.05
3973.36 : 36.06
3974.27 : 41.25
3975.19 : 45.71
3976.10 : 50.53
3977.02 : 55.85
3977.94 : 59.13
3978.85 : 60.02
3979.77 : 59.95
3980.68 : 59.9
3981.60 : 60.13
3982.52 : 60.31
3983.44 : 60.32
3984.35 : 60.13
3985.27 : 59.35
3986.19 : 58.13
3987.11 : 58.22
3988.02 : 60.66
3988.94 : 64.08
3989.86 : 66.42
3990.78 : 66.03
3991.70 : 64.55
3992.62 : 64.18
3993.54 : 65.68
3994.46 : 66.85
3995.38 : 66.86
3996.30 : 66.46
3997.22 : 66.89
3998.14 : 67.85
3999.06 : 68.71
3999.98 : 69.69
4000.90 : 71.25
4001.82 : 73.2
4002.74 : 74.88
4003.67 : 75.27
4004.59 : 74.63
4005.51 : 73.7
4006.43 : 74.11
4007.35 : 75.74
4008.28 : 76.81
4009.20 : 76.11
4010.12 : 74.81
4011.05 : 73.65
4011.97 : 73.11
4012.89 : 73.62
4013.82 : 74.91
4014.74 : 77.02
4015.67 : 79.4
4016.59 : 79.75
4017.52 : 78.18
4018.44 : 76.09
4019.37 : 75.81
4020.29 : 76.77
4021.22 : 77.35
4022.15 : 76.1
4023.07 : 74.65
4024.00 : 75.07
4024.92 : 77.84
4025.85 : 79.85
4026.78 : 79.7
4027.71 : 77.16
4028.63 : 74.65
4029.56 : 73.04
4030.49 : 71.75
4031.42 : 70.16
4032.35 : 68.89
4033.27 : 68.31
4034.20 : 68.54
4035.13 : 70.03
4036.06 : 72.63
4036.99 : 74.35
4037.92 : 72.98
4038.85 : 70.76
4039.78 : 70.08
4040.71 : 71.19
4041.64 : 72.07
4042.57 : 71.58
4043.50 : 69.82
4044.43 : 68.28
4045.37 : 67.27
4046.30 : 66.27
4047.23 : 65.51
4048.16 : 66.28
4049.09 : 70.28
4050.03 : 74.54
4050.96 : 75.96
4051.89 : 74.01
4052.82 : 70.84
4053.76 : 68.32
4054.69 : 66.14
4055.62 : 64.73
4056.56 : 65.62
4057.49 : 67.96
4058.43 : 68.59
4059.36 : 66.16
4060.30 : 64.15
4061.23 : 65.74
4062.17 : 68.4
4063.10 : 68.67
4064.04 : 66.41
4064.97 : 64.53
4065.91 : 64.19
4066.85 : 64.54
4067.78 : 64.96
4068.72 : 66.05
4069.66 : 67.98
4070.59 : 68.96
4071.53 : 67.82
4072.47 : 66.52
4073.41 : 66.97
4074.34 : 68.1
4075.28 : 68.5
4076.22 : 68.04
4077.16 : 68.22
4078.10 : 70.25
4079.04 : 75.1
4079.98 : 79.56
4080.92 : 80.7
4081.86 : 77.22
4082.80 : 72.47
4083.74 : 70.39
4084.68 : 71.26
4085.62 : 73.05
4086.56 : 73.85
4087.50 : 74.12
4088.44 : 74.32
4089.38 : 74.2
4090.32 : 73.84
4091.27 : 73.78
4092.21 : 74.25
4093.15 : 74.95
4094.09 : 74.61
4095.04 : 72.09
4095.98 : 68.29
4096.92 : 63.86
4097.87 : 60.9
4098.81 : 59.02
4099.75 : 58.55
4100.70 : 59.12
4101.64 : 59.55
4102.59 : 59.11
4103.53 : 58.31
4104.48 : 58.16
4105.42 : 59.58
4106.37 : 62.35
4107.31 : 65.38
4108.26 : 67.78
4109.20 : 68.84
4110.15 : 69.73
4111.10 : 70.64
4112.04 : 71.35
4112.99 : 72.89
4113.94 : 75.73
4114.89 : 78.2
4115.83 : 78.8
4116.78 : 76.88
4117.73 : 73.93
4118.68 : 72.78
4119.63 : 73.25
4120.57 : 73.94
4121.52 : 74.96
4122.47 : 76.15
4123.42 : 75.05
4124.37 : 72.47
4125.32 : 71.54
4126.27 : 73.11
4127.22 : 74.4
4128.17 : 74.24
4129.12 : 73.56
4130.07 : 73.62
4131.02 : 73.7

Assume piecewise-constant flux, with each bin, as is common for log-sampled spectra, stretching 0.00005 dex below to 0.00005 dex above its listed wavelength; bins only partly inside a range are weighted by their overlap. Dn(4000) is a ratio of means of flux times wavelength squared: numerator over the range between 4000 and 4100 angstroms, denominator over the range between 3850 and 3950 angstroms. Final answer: 1.89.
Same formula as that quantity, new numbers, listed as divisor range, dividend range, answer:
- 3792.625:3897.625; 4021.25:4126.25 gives 2.07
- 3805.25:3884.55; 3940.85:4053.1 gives 1.80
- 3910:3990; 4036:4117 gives 1.74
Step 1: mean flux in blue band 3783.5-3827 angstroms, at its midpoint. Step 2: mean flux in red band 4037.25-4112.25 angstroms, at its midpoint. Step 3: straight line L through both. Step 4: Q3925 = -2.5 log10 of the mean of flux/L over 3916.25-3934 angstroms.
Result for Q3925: 0.450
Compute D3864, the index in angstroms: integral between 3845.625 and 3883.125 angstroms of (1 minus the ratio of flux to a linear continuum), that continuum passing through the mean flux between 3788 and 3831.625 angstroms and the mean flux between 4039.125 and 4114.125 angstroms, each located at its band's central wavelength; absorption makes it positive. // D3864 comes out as 5.23 angstroms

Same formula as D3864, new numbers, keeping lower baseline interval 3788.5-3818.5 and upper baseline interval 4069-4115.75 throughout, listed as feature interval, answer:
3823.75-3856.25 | 8.4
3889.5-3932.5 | 5.3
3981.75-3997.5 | -1.0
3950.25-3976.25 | 8.6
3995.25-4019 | -4.9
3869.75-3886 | 2.9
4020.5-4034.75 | -2.5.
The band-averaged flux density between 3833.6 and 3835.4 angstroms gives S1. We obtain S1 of 28.4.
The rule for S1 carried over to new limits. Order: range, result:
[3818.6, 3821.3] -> 33.2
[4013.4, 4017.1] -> 77.8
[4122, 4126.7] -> 73.6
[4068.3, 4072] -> 67.7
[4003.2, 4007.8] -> 74.7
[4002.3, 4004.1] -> 74.7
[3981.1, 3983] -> 59.9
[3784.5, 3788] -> 47.9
